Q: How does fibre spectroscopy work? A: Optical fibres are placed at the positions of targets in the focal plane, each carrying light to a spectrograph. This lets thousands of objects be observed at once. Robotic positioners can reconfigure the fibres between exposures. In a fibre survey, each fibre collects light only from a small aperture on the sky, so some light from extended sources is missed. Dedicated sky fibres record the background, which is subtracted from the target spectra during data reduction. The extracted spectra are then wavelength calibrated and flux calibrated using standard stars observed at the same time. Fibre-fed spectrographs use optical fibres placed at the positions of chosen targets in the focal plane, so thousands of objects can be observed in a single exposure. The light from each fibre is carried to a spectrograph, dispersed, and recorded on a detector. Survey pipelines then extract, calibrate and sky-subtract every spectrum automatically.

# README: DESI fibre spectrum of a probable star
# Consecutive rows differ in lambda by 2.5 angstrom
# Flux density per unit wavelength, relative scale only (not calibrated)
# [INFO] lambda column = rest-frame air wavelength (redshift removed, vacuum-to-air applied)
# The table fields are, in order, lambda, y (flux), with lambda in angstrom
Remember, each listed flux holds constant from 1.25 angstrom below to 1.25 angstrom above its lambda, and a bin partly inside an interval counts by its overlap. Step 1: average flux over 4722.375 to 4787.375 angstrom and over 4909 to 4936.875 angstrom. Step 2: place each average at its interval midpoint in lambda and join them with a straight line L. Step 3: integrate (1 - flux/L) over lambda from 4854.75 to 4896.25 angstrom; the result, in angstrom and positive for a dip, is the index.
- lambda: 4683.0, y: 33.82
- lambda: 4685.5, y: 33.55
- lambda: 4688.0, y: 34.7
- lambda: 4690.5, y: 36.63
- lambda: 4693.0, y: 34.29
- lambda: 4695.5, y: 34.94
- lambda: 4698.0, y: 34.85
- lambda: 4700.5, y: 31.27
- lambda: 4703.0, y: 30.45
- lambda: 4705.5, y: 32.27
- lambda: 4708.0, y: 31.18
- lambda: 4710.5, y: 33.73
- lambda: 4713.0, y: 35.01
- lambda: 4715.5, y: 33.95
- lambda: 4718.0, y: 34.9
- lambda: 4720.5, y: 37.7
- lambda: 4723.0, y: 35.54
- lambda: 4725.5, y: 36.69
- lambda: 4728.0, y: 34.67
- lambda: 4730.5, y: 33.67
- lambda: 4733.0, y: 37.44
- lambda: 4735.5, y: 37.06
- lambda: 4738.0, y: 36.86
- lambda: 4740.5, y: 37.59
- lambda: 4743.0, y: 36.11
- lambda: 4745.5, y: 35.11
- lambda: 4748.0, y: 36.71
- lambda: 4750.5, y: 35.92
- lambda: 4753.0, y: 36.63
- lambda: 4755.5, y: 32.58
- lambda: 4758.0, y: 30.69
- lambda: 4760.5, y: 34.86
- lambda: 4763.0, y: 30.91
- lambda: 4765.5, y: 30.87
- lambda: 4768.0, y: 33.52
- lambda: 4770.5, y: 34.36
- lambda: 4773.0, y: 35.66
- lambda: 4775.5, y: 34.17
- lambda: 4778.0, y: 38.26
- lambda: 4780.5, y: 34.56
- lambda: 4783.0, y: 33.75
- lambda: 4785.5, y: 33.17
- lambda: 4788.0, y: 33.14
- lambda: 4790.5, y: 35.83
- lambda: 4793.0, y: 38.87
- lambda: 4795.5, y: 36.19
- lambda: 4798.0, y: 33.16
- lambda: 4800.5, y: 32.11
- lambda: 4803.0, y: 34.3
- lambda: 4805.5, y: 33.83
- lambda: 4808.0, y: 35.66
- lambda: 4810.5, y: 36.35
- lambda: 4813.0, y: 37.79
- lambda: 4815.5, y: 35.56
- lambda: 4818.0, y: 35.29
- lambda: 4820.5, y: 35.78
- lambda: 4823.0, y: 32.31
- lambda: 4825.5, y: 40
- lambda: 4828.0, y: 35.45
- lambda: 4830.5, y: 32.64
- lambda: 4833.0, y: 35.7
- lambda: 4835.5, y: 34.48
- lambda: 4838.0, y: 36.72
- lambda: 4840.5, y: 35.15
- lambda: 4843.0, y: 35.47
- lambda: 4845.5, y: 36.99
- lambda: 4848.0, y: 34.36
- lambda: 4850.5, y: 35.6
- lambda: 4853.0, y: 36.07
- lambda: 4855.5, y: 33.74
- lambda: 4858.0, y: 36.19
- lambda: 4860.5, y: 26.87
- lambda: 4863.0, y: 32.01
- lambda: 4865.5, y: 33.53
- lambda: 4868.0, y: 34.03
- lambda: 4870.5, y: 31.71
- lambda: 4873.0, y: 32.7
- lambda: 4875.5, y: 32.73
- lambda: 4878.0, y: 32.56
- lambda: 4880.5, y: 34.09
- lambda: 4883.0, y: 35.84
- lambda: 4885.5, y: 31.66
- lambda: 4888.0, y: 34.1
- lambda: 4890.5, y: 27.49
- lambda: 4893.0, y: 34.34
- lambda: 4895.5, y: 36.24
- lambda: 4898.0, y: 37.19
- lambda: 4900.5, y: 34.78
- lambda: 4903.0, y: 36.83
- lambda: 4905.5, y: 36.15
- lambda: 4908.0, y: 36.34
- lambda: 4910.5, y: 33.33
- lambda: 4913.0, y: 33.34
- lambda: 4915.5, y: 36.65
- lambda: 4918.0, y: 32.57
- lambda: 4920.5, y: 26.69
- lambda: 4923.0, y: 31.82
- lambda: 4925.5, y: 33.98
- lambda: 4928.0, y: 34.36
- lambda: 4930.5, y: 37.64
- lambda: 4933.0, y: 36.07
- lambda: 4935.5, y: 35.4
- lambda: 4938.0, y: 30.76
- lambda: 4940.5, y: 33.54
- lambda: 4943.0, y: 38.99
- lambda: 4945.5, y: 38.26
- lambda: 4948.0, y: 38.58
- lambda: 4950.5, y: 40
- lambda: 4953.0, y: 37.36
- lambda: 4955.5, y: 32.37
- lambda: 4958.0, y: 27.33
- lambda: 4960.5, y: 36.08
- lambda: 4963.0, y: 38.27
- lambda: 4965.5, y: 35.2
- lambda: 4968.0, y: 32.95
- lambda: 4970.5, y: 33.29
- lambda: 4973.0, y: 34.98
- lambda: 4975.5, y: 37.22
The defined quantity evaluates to 1.5 angstrom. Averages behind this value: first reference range 34.9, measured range 32.9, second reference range 33.8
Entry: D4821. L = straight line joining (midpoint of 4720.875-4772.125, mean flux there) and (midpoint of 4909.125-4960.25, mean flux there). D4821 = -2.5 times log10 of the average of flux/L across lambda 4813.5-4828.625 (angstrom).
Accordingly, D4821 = -0.033 mag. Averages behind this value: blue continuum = 34.9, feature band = 35.8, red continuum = 34.5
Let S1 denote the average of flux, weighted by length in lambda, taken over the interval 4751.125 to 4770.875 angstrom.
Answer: 33.1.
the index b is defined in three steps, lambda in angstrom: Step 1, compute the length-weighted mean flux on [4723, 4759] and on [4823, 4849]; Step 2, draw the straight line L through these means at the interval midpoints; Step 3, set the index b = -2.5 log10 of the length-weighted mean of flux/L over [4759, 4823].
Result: 0.03 mag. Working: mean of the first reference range 35.6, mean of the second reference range 35.5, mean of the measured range 34.7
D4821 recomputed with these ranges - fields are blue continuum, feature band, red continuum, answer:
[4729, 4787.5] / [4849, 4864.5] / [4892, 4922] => 0.04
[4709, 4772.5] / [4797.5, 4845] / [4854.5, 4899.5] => -0.04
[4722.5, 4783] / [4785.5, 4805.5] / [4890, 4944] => 0.01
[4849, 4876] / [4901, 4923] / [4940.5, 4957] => 0.05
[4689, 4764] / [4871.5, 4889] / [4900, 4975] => 0.05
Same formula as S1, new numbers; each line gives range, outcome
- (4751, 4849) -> 34.8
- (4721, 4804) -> 34.9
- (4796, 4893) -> 34.2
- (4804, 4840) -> 35.5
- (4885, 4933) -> 34.1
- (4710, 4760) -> 35.4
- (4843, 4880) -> 33.6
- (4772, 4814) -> 35.1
